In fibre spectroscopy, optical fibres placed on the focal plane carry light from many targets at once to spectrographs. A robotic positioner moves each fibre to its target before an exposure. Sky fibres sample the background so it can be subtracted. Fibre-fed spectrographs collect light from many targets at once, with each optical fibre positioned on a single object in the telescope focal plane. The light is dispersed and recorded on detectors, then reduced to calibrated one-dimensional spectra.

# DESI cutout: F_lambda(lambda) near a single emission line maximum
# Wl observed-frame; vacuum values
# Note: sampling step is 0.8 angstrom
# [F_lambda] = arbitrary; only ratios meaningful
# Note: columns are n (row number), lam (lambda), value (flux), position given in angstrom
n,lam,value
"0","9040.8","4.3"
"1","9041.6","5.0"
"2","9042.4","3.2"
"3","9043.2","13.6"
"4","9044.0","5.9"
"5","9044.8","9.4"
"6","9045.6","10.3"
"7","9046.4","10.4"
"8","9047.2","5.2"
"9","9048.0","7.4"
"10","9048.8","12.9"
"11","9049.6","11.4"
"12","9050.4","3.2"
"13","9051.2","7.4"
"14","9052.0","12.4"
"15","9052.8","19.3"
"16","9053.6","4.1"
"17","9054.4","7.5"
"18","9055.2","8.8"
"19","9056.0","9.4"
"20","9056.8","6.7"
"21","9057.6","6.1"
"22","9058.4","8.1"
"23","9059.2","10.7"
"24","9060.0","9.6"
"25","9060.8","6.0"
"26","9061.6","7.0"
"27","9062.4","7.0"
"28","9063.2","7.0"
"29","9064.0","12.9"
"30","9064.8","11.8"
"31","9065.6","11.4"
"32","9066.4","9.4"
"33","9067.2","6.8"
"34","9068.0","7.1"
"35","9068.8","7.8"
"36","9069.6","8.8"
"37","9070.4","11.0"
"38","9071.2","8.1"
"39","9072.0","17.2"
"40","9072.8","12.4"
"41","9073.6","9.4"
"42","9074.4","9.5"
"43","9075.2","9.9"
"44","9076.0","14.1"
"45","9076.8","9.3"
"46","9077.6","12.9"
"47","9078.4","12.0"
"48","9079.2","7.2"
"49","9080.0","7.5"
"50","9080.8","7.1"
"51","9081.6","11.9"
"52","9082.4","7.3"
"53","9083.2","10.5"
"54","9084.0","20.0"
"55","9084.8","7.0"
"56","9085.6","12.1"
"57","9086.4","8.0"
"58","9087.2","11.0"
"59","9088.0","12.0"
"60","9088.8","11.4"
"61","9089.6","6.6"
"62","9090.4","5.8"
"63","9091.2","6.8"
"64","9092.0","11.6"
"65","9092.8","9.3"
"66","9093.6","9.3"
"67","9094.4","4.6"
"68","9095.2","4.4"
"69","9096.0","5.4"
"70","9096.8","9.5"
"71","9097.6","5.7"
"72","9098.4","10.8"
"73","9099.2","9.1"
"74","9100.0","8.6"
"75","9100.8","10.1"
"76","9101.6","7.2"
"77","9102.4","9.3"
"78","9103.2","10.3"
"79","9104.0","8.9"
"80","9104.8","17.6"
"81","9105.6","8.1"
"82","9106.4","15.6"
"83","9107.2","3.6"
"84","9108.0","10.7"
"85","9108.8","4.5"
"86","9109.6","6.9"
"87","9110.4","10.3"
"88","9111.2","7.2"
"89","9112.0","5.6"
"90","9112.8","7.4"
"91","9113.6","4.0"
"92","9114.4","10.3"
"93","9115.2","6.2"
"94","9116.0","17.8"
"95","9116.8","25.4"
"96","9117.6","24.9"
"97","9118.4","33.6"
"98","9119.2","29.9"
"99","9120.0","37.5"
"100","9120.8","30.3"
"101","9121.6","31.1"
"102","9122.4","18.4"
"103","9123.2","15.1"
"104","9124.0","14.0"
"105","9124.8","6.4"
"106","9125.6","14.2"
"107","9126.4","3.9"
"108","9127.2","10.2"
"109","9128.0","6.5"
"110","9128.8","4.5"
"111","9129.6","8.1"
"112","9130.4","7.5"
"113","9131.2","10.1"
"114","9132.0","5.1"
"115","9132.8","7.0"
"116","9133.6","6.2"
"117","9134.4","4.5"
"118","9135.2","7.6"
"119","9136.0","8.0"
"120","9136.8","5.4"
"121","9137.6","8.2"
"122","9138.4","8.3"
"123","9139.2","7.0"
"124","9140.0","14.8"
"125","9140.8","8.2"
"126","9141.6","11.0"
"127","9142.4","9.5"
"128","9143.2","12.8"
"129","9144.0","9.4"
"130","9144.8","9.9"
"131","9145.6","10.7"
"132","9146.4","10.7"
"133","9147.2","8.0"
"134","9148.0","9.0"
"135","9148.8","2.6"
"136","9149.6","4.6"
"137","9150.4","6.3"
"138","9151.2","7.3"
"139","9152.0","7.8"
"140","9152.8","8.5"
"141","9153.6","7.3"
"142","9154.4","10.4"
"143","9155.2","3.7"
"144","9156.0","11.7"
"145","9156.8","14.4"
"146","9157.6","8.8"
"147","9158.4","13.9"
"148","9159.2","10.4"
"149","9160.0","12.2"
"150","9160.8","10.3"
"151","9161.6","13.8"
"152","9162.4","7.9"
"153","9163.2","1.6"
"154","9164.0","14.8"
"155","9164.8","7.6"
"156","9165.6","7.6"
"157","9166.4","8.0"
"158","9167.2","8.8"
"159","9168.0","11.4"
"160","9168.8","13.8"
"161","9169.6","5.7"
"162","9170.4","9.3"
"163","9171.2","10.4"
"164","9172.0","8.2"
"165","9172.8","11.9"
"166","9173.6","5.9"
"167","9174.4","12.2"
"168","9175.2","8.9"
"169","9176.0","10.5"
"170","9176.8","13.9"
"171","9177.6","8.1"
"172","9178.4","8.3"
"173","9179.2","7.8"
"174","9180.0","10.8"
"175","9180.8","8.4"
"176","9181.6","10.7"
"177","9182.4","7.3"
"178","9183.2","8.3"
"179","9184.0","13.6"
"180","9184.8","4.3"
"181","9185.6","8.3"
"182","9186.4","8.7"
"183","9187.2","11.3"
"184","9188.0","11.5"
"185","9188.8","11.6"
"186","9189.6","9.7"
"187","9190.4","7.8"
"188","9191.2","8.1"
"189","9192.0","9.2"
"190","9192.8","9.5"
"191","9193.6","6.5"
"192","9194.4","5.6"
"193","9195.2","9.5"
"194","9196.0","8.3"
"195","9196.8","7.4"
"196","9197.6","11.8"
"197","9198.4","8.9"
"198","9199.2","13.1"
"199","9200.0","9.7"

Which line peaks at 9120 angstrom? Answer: H-gamma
